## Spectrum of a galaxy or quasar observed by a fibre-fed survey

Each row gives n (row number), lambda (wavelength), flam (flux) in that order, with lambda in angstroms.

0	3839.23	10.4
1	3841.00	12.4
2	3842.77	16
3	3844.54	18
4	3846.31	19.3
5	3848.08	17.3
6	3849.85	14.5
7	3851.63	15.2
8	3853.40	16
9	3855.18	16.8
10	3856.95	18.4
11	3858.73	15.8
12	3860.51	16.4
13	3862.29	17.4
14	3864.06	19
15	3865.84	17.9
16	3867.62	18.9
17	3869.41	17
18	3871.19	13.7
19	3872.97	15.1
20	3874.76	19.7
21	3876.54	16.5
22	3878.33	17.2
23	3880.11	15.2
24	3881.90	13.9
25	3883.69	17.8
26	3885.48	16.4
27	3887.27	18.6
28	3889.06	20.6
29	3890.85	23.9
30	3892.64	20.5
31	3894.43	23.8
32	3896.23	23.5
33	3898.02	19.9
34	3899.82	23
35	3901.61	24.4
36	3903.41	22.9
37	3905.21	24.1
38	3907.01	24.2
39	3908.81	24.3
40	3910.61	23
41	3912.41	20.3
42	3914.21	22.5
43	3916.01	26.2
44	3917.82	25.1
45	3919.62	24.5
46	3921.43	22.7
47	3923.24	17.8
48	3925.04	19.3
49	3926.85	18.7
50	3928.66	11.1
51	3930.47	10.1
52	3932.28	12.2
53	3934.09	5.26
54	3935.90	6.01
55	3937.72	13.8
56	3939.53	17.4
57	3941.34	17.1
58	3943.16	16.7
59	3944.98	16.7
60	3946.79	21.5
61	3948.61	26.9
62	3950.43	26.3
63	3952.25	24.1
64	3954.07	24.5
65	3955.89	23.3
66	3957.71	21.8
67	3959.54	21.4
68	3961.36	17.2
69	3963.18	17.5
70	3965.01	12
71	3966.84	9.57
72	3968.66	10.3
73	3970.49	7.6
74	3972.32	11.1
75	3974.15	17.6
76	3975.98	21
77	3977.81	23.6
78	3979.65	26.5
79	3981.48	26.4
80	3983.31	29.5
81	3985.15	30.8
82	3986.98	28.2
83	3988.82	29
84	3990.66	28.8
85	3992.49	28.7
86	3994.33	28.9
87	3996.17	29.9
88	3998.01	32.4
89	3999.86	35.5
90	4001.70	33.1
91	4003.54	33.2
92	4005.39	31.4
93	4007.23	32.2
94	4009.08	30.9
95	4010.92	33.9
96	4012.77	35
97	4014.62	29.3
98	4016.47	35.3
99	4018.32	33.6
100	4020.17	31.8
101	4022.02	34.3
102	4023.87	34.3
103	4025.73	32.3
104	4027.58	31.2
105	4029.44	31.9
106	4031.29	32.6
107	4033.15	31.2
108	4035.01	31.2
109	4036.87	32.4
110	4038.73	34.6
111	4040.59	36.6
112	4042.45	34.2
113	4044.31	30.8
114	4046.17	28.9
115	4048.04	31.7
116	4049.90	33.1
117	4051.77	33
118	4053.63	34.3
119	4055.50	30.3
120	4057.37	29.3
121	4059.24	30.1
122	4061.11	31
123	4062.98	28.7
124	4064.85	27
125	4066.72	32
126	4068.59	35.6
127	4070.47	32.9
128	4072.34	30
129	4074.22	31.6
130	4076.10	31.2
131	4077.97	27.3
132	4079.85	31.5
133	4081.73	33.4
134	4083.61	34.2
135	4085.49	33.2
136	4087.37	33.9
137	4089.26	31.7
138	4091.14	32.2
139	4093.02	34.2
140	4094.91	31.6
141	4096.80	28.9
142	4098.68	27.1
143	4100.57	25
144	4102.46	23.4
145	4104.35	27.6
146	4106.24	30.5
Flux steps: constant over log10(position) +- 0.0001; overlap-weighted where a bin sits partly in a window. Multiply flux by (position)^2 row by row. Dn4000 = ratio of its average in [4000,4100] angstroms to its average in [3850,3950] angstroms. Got 1.9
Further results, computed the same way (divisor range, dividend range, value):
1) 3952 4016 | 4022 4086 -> 1.31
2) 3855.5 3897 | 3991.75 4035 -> 1.91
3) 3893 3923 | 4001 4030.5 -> 1.49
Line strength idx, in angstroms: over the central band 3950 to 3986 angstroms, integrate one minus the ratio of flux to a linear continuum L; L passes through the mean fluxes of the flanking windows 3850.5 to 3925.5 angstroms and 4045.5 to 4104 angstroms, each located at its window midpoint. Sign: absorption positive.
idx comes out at 6.65 angstroms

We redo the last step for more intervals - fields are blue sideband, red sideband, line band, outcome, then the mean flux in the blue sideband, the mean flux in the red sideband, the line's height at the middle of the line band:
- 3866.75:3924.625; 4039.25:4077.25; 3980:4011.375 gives -3.7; 20.5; 31.6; 27.4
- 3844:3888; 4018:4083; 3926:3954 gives 8.0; 16.9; 31.9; 22.9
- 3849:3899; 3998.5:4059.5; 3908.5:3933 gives 2.6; 17.9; 32.5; 22.3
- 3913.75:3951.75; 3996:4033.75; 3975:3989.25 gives 0.1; 18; 32.7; 26.8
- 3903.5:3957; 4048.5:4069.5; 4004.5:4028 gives -4.6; 19.6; 31.3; 27.4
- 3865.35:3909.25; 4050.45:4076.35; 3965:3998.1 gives 4.1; 19.7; 31.2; 25.9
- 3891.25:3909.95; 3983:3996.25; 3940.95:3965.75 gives 5.6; 23.1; 29.2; 26.7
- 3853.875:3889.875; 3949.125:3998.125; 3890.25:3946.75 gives -0.1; 17.1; 22.4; 19.5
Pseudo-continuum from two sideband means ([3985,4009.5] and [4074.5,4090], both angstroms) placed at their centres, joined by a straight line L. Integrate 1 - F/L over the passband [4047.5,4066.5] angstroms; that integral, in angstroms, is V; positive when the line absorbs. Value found 0.5 angstroms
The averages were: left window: 30.9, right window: 32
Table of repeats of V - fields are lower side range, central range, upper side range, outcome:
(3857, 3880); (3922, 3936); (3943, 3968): 4.31 angstroms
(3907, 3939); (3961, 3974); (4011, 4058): 6.27 angstroms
